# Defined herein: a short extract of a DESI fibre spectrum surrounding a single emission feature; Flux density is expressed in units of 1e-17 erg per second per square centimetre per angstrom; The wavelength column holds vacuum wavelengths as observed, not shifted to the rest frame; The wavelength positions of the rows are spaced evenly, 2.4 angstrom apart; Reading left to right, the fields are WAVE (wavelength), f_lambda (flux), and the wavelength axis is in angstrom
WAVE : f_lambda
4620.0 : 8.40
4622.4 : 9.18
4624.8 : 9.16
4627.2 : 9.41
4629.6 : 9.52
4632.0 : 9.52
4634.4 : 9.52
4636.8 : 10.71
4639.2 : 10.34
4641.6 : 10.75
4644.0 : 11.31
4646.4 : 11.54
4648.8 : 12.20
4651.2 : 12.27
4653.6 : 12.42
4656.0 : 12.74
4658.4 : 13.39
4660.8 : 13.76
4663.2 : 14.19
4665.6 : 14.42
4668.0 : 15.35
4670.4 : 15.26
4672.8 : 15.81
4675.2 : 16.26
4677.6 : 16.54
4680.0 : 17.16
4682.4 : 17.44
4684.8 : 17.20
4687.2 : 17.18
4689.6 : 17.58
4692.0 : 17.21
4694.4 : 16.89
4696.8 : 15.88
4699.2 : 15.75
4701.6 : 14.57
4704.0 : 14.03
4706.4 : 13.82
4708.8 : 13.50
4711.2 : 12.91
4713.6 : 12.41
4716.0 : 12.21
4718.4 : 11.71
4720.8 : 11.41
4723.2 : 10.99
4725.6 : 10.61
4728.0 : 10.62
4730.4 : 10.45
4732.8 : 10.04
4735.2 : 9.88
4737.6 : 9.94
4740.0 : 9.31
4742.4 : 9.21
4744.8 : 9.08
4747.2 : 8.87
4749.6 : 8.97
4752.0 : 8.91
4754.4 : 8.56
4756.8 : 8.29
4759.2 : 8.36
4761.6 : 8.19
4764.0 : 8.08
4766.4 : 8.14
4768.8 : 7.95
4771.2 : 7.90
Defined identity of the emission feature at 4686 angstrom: C IV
